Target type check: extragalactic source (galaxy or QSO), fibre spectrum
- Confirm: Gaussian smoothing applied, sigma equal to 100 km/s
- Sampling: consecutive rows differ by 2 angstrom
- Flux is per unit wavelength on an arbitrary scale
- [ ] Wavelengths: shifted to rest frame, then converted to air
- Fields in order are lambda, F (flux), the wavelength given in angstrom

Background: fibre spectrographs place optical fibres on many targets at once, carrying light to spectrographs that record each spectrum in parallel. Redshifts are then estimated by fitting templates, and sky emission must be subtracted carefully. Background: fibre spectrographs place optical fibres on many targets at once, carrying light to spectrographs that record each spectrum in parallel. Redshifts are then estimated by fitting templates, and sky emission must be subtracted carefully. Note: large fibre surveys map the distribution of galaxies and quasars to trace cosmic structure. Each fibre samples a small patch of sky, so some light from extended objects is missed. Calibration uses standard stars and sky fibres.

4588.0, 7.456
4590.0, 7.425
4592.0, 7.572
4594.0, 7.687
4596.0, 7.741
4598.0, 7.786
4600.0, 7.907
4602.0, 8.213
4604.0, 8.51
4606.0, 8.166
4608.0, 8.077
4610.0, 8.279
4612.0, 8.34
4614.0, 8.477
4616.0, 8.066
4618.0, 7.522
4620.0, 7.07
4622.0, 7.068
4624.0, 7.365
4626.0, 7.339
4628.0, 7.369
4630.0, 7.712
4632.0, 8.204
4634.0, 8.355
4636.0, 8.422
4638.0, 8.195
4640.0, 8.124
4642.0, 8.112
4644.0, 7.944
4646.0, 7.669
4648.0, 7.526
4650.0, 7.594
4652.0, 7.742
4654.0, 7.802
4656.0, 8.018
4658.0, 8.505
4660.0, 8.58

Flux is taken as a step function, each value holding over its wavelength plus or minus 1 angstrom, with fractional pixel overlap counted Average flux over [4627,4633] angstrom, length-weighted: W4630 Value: 7.76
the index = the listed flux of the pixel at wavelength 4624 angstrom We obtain 7.365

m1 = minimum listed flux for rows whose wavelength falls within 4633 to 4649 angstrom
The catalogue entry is 7.526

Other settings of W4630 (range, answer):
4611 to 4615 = 8.41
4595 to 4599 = 7.76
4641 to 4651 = 7.77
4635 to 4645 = 8.16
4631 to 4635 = 8.28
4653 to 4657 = 7.91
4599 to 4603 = 8.06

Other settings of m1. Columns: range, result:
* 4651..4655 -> 7.742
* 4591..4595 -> 7.572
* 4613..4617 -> 8.066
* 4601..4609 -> 8.077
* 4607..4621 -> 7.07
